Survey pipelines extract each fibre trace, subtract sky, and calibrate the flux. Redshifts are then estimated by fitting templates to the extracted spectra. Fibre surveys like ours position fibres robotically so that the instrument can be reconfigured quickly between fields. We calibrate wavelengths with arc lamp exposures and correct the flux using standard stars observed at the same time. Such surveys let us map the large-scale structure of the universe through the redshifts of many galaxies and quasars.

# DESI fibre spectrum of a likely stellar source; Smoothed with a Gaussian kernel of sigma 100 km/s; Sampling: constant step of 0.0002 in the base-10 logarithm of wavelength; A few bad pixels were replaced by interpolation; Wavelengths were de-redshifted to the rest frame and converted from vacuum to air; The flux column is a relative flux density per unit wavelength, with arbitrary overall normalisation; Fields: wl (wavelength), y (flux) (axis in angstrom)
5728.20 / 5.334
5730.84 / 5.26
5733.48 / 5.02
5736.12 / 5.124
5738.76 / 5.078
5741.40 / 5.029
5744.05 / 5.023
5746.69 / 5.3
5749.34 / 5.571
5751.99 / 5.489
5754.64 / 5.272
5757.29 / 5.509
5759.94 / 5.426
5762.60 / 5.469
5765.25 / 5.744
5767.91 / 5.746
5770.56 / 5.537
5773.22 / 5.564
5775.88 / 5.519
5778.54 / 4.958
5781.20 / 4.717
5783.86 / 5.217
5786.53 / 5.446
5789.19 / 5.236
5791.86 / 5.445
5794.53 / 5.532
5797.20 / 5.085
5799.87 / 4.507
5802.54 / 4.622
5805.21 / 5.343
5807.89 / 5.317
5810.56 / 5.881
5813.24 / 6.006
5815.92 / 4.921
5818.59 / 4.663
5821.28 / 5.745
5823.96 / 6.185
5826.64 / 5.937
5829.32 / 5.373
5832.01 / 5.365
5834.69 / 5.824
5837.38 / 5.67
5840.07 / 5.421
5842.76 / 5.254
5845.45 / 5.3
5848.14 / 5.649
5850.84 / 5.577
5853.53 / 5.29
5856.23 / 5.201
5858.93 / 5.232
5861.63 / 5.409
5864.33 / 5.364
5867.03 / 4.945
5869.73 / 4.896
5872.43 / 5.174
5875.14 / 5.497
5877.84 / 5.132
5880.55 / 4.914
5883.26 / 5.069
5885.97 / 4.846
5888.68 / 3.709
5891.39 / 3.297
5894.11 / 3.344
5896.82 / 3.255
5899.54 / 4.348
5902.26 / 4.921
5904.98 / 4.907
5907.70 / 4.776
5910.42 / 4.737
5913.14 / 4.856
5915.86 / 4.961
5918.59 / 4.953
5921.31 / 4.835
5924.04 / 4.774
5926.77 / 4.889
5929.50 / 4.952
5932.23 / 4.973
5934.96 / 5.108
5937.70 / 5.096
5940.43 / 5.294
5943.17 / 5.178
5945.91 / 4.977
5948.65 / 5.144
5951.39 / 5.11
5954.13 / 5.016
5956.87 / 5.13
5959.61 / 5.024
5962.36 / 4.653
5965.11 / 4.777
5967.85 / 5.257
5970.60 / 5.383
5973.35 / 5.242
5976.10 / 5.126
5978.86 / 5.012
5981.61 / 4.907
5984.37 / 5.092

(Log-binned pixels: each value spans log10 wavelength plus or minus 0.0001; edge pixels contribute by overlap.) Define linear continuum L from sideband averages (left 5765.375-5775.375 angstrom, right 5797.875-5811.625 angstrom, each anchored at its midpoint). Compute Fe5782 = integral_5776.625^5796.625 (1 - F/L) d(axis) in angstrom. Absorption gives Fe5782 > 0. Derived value 0.6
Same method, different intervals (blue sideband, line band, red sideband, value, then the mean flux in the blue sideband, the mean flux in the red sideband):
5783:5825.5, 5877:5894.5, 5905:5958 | 2.6 angstrom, 5.33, 4.99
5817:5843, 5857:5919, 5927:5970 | 6.9 angstrom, 5.55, 5.05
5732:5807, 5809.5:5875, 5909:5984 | -3.3 angstrom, 5.27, 5.01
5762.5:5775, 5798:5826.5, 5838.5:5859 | 0.8 angstrom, 5.62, 5.38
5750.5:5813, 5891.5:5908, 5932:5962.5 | 3.2 angstrom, 5.34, 5.08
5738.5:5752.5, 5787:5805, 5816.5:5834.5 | 1.1 angstrom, 5.25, 5.54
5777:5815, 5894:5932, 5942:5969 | 3.1 angstrom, 5.23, 5.02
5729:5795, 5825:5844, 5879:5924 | -2.6 angstrom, 5.33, 4.49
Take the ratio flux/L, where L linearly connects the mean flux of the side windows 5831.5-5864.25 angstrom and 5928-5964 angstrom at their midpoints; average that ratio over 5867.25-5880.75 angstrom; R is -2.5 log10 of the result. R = 0.042 mag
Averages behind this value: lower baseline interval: 5.43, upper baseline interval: 5.05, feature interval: 5.13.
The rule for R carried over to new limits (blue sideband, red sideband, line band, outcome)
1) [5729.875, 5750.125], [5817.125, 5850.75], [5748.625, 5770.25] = -0.058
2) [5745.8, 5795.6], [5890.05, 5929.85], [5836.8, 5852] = -0.112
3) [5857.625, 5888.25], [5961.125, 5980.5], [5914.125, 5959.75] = 0.011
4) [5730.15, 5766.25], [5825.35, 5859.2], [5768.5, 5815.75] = 0.020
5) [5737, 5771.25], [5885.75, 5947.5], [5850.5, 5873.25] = -0.068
